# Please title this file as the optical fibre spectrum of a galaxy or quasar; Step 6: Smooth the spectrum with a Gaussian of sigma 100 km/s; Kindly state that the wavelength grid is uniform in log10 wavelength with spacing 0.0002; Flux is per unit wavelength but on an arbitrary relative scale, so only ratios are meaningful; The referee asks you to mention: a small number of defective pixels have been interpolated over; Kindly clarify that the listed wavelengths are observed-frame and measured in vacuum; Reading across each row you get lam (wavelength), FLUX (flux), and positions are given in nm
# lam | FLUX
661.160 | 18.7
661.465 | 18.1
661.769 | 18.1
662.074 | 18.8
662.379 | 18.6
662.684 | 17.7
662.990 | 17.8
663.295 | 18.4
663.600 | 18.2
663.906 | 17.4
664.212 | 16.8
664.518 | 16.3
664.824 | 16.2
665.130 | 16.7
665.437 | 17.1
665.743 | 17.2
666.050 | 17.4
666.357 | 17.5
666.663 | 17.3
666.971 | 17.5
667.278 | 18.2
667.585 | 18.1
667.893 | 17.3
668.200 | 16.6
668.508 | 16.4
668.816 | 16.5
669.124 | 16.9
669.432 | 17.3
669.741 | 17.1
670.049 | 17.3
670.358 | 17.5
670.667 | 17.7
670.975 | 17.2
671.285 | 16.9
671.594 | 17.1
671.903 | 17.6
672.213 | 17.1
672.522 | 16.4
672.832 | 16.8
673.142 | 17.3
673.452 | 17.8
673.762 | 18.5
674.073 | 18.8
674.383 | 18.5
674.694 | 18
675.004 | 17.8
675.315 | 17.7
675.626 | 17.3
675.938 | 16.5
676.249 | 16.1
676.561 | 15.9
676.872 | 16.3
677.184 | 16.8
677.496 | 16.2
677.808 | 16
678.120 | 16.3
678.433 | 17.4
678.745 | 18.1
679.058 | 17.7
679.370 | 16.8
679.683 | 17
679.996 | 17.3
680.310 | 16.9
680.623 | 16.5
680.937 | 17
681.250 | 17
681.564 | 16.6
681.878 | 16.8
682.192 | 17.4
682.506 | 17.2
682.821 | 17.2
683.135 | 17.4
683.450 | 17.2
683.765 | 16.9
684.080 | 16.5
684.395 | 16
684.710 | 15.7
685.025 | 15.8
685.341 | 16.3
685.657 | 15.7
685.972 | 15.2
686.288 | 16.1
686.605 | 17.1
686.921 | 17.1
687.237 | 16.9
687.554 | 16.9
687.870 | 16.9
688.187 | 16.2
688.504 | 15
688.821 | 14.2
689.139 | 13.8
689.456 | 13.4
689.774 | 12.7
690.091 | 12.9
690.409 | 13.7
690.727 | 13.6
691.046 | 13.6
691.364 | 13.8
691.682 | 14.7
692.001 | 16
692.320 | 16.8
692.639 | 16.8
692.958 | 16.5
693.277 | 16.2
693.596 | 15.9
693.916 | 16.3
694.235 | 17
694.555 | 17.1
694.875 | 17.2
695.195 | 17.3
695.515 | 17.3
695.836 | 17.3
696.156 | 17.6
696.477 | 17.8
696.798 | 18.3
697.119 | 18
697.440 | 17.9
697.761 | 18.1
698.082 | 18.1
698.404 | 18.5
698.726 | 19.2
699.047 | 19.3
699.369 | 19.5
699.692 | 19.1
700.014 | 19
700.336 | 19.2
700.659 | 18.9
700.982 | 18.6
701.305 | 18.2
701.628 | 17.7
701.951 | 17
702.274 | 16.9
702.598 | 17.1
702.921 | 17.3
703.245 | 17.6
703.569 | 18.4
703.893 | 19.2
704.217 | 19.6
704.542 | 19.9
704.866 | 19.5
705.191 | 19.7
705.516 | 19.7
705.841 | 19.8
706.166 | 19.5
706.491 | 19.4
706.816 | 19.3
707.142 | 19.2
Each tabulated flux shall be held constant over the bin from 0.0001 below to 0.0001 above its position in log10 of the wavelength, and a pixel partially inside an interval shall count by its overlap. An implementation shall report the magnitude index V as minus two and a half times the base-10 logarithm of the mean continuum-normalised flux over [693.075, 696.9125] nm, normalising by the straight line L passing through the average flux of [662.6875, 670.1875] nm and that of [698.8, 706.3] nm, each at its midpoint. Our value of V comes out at 0.081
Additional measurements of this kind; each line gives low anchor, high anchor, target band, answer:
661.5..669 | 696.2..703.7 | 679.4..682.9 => 0.05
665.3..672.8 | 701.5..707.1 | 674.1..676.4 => 0.00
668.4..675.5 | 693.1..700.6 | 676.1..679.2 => 0.05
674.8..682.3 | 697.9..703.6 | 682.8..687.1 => 0.06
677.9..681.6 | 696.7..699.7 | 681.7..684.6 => 0.03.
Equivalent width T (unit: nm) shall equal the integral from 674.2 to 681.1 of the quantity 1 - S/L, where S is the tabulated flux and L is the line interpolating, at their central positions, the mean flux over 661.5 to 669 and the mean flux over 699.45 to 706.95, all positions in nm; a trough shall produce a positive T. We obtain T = 0.33 nm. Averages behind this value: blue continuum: 17.4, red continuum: 18.7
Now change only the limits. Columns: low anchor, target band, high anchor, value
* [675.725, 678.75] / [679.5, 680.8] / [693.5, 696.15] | -0.03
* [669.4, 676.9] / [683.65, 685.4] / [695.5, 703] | 0.15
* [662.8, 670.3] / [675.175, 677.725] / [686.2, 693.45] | -0.03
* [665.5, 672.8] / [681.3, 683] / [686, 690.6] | -0.13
